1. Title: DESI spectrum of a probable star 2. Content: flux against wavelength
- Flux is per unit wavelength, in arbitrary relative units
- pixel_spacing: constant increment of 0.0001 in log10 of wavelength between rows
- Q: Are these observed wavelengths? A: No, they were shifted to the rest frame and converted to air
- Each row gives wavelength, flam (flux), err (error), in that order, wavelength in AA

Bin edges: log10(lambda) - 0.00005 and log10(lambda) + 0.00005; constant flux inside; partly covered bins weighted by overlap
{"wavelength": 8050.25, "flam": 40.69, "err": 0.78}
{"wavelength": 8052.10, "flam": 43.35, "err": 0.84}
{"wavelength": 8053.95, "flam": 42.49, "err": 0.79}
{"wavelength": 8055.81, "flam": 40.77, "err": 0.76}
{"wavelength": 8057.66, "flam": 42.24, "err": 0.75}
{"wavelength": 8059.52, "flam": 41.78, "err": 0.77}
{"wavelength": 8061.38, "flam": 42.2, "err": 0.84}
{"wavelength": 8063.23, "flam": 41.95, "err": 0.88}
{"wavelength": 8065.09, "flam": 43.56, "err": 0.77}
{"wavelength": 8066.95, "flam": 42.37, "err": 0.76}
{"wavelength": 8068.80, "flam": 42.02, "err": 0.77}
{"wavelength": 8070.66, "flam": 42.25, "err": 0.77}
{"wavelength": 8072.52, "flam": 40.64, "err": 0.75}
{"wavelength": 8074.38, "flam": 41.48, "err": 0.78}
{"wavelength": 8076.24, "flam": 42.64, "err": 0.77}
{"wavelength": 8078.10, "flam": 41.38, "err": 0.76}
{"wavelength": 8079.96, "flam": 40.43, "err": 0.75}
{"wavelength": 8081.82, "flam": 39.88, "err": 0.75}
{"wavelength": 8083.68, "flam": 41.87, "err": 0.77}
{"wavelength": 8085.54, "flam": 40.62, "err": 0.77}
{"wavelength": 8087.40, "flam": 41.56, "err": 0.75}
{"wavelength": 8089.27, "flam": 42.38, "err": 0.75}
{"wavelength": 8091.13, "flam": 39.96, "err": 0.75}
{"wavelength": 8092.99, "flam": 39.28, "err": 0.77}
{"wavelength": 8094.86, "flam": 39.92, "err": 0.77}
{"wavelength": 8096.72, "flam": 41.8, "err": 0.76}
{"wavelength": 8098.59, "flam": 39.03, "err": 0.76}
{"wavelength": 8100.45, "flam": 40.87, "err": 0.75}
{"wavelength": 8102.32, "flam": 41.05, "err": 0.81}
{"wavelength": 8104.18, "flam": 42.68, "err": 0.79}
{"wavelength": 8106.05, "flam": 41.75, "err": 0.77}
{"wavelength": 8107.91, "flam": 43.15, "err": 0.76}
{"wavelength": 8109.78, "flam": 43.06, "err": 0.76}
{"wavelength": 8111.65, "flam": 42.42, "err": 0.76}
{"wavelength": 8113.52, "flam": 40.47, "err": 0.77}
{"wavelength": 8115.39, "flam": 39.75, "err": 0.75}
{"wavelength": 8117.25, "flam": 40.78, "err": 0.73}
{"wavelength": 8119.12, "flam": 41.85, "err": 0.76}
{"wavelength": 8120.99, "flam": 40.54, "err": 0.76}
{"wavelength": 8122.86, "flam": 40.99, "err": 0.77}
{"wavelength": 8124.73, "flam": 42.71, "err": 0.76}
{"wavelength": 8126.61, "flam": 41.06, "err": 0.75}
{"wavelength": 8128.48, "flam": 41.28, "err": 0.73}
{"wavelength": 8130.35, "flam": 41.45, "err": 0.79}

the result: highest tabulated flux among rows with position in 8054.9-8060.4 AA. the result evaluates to 42.24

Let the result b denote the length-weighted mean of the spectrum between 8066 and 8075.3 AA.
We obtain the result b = 41.8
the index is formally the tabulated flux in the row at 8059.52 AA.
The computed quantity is 41.78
